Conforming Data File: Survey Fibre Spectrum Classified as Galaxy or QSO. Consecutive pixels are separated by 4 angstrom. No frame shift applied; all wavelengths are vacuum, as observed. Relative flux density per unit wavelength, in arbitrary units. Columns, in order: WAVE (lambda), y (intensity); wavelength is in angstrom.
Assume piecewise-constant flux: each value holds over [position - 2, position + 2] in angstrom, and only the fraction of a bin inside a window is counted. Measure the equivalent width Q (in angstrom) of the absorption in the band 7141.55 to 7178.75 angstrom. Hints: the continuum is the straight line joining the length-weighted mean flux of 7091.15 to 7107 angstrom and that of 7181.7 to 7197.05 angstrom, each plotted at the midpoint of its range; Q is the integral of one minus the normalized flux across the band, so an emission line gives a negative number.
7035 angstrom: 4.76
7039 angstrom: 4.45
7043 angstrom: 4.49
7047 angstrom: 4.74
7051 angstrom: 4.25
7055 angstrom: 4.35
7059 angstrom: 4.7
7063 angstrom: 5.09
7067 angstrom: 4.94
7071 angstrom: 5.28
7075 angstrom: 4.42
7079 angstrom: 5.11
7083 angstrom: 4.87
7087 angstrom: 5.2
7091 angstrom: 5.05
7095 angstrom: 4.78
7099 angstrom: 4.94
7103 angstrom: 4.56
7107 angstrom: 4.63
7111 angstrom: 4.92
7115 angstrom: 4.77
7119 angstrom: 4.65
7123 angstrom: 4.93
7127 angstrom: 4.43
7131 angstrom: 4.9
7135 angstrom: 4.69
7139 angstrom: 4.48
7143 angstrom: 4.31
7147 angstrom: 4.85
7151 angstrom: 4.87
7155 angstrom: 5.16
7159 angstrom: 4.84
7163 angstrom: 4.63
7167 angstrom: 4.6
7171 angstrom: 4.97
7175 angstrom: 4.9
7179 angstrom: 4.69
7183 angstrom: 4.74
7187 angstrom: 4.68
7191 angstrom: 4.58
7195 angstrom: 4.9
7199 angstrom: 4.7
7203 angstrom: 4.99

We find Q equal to -0.4 angstrom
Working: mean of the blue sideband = 4.78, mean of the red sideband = 4.72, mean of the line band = 4.79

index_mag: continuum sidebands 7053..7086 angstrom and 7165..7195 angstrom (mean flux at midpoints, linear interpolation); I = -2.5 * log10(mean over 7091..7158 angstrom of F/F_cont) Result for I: 0.01 mag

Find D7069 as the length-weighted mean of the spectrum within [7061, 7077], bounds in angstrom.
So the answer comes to 4.93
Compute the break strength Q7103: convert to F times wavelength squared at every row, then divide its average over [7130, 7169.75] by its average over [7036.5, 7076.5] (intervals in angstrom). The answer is 1.0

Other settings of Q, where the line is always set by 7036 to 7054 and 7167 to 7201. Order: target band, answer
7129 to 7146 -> 0.2 angstrom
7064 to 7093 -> -2.7 angstrom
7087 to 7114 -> -1.4 angstrom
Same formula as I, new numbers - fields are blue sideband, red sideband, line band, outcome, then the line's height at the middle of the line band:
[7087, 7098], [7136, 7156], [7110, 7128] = 0.02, 4.84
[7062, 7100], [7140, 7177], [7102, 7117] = 0.04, 4.9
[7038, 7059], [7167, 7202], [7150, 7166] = -0.03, 4.71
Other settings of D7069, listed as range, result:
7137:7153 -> 4.63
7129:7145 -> 4.59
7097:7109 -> 4.71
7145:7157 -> 4.96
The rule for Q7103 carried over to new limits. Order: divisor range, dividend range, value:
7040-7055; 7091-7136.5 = 1.08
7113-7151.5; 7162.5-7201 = 1.03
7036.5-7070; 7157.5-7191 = 1.06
